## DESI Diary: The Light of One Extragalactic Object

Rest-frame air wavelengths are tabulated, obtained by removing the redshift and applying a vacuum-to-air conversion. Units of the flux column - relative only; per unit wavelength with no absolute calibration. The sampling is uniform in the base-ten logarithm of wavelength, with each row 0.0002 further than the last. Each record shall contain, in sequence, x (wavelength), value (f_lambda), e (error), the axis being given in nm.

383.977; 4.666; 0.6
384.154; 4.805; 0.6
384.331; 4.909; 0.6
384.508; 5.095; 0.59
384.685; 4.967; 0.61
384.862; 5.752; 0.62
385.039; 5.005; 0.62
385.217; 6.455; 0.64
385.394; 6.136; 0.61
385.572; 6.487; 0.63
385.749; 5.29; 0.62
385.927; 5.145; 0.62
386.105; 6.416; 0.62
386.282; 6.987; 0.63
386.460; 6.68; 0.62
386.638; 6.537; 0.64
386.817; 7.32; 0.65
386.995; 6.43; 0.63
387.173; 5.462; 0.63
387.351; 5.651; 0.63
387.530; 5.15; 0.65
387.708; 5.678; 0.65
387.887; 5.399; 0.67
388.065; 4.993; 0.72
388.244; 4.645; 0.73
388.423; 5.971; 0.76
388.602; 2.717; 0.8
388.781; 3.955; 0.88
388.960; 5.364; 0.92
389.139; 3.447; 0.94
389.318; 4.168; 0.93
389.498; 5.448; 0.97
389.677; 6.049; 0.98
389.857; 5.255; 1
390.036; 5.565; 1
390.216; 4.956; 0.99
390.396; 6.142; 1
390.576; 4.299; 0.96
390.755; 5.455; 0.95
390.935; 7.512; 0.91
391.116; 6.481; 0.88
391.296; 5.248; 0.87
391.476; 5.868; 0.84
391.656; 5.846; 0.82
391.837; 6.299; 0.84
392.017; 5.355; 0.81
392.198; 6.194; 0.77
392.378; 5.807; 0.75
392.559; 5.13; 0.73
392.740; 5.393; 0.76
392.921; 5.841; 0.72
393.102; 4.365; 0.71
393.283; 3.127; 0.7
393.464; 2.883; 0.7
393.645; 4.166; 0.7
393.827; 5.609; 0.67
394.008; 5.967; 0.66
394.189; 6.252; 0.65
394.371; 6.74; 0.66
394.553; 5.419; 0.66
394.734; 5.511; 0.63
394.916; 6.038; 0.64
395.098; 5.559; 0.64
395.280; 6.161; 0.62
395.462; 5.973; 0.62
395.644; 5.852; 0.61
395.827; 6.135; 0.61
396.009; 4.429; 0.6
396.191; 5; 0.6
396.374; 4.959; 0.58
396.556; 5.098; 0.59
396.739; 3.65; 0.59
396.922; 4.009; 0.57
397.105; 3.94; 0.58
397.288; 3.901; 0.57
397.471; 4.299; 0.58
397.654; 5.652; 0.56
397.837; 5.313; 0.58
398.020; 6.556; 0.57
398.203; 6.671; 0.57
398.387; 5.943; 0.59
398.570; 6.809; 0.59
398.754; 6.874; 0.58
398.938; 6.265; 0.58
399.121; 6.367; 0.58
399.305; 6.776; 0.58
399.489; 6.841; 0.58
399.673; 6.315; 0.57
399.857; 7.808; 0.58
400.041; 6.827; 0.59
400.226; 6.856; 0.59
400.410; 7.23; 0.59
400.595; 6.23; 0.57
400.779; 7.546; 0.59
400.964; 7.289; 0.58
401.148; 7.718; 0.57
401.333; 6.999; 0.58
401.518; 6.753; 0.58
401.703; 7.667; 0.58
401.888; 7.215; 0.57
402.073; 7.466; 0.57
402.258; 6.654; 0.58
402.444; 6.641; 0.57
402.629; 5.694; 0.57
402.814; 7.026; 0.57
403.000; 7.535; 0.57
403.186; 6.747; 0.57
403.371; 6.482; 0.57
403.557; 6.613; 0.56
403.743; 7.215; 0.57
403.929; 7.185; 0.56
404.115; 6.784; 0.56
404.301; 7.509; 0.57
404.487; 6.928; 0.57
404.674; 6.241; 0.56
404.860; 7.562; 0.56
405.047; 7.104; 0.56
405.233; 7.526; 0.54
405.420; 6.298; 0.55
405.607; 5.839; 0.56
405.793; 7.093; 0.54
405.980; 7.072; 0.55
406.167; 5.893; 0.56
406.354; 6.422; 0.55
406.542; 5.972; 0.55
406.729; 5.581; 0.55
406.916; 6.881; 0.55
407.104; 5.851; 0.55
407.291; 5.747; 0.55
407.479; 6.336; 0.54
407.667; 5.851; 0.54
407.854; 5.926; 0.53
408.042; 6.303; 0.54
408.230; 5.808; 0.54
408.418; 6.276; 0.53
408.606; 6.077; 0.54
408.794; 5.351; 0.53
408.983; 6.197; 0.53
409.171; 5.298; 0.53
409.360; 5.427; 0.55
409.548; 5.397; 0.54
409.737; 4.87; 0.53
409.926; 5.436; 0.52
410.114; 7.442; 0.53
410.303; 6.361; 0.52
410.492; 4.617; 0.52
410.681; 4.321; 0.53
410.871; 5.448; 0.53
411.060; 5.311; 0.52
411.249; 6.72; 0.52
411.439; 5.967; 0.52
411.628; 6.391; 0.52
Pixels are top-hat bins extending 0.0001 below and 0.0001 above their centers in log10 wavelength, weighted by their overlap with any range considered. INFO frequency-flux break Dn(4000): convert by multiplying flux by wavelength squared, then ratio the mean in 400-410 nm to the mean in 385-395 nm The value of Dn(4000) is 1.28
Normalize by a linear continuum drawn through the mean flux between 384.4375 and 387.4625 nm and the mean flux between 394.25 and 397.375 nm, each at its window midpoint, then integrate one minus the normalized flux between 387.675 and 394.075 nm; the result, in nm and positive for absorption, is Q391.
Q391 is 0.48 nm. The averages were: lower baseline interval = 5.99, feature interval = 5.18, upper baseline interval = 5.21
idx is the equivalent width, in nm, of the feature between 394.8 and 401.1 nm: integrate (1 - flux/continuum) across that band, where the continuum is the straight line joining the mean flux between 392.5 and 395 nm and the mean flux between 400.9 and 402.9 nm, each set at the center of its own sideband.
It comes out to 0.21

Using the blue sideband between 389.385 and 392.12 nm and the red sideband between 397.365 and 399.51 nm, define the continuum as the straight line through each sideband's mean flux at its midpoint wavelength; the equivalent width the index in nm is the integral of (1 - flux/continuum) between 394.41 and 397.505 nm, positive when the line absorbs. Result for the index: 0.47 nm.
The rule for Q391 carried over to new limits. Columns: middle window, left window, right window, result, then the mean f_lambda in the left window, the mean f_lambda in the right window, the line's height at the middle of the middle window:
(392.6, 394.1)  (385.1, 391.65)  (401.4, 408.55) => 0.31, 5.58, 6.62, 5.89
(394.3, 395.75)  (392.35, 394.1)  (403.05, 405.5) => -0.21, 4.8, 6.95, 5.15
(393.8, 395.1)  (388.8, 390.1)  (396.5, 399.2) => -0.17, 4.97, 5.42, 5.24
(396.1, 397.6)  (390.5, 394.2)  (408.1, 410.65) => 0.29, 5.37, 5.71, 5.46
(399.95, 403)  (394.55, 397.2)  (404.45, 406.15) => -0.43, 5.17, 6.81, 6.14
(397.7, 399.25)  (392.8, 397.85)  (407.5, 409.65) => -0.32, 5.06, 5.82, 5.24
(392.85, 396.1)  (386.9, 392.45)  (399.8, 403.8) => 0.38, 5.38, 7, 6.02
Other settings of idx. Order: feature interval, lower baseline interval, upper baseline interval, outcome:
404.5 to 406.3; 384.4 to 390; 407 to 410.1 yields -0.31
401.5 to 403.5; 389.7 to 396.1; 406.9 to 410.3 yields -0.40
